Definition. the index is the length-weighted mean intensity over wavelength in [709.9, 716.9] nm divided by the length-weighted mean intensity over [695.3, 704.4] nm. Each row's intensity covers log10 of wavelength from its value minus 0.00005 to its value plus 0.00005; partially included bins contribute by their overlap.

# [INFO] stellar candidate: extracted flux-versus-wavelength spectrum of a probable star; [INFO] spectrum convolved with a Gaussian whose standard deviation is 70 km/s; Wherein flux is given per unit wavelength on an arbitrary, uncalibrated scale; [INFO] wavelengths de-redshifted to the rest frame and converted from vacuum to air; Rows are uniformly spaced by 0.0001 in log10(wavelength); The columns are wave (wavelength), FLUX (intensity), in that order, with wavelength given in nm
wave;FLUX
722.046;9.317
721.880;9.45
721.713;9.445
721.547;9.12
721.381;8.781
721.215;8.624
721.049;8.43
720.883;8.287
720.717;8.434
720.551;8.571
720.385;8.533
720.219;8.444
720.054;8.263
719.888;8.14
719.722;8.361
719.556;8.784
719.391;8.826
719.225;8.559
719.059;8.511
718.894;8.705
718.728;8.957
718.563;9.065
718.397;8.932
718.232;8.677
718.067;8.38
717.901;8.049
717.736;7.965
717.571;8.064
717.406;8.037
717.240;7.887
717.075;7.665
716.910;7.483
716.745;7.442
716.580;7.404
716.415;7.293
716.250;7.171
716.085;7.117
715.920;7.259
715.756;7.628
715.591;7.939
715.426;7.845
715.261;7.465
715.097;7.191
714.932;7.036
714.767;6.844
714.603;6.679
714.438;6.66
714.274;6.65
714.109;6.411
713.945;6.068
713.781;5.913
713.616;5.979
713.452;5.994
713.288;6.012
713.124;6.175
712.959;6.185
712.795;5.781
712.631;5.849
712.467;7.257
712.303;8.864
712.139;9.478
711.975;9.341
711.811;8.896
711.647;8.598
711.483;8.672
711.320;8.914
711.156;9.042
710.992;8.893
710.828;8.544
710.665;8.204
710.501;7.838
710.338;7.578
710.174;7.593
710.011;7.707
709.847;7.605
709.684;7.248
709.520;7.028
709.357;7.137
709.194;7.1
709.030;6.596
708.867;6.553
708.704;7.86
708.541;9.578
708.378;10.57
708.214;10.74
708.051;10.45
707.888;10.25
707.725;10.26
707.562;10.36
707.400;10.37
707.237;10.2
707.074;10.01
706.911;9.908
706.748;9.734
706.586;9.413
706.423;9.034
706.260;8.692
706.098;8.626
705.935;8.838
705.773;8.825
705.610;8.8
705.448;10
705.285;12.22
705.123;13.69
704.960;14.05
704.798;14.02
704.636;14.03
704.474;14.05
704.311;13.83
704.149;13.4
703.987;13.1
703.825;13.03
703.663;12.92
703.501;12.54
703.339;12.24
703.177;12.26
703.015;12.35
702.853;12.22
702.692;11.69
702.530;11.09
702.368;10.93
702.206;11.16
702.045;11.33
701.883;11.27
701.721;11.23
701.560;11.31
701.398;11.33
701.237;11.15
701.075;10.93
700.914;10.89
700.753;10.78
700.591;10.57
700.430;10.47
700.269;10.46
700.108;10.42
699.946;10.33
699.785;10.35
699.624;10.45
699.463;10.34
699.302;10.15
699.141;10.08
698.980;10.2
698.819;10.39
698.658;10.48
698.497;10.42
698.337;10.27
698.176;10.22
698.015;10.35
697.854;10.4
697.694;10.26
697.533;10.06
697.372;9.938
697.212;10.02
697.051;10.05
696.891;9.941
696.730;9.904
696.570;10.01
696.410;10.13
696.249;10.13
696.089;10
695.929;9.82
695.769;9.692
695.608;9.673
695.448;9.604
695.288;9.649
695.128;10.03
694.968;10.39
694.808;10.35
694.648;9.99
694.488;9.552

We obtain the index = 0.7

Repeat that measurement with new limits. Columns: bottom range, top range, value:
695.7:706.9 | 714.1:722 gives 0.74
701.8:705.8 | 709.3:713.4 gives 0.63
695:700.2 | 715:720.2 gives 0.79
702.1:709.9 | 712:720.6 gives 0.72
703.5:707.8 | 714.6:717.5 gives 0.66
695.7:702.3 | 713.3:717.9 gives 0.69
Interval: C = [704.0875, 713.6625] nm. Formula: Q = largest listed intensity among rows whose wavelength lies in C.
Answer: 14.05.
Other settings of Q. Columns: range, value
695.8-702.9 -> 12.22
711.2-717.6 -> 9.478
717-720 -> 9.065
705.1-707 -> 13.69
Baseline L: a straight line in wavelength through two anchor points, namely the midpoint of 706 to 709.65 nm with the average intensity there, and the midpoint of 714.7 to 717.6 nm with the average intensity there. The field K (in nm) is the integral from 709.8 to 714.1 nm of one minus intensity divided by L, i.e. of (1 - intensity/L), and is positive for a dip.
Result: 0.39 nm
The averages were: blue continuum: 9.08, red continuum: 7.48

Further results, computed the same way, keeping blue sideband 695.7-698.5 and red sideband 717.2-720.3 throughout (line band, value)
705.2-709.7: 0.06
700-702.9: -0.38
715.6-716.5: 0.14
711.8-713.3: 0.26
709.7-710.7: 0.15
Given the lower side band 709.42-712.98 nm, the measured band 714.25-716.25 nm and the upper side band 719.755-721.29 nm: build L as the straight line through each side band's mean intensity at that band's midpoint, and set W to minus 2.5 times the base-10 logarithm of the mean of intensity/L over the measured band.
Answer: 0.14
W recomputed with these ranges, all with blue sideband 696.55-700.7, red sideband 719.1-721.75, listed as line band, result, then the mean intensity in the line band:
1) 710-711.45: 0.13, 8.3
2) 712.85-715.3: 0.37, 6.46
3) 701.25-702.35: -0.13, 11.2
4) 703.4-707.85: -0.16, 11.3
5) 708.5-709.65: 0.28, 7.32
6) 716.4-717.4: 0.17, 7.58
